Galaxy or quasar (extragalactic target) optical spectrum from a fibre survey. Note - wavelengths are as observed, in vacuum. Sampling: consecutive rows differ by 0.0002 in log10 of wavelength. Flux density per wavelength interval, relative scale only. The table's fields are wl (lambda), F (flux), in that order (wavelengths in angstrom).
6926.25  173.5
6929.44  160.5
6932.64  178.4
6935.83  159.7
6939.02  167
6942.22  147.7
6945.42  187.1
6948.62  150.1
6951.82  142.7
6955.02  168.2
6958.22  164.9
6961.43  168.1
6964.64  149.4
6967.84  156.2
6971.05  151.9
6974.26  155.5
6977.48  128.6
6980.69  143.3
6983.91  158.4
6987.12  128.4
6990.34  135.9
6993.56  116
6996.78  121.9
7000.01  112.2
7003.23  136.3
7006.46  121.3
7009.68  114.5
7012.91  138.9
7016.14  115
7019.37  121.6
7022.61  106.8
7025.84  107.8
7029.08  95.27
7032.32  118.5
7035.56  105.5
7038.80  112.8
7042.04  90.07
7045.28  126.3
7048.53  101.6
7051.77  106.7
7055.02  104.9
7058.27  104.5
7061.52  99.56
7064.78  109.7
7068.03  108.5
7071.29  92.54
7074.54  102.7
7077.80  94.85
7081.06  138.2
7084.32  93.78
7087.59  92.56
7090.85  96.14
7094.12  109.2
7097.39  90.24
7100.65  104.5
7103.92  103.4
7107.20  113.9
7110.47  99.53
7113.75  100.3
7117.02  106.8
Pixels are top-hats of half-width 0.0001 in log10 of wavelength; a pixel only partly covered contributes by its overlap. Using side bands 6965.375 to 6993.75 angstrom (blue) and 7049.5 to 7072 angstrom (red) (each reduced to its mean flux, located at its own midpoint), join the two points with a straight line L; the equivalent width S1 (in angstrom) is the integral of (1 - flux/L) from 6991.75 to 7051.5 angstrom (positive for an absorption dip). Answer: 4.06 angstrom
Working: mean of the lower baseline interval 143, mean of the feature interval 114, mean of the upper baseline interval 104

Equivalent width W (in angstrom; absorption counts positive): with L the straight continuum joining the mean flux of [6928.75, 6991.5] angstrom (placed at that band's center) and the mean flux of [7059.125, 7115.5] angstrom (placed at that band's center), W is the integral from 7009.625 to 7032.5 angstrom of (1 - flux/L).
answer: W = 2.8 angstrom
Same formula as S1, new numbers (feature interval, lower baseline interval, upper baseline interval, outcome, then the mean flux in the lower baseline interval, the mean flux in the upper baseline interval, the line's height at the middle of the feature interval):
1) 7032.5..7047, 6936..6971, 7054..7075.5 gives 0.8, 160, 103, 116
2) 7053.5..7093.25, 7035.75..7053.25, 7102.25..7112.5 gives 1.2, 107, 105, 106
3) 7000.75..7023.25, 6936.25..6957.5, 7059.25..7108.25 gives 1.9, 161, 103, 133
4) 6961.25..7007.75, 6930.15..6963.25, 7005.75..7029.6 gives 0.0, 163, 116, 138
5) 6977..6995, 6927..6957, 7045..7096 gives 0.9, 163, 104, 143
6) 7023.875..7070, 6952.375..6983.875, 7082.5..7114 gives 5.7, 154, 101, 122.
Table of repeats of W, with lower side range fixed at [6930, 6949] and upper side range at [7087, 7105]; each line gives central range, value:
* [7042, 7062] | 2.0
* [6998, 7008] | 1.1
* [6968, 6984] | 0.3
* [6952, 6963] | -0.4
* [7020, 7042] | 3.4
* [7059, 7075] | 1.3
